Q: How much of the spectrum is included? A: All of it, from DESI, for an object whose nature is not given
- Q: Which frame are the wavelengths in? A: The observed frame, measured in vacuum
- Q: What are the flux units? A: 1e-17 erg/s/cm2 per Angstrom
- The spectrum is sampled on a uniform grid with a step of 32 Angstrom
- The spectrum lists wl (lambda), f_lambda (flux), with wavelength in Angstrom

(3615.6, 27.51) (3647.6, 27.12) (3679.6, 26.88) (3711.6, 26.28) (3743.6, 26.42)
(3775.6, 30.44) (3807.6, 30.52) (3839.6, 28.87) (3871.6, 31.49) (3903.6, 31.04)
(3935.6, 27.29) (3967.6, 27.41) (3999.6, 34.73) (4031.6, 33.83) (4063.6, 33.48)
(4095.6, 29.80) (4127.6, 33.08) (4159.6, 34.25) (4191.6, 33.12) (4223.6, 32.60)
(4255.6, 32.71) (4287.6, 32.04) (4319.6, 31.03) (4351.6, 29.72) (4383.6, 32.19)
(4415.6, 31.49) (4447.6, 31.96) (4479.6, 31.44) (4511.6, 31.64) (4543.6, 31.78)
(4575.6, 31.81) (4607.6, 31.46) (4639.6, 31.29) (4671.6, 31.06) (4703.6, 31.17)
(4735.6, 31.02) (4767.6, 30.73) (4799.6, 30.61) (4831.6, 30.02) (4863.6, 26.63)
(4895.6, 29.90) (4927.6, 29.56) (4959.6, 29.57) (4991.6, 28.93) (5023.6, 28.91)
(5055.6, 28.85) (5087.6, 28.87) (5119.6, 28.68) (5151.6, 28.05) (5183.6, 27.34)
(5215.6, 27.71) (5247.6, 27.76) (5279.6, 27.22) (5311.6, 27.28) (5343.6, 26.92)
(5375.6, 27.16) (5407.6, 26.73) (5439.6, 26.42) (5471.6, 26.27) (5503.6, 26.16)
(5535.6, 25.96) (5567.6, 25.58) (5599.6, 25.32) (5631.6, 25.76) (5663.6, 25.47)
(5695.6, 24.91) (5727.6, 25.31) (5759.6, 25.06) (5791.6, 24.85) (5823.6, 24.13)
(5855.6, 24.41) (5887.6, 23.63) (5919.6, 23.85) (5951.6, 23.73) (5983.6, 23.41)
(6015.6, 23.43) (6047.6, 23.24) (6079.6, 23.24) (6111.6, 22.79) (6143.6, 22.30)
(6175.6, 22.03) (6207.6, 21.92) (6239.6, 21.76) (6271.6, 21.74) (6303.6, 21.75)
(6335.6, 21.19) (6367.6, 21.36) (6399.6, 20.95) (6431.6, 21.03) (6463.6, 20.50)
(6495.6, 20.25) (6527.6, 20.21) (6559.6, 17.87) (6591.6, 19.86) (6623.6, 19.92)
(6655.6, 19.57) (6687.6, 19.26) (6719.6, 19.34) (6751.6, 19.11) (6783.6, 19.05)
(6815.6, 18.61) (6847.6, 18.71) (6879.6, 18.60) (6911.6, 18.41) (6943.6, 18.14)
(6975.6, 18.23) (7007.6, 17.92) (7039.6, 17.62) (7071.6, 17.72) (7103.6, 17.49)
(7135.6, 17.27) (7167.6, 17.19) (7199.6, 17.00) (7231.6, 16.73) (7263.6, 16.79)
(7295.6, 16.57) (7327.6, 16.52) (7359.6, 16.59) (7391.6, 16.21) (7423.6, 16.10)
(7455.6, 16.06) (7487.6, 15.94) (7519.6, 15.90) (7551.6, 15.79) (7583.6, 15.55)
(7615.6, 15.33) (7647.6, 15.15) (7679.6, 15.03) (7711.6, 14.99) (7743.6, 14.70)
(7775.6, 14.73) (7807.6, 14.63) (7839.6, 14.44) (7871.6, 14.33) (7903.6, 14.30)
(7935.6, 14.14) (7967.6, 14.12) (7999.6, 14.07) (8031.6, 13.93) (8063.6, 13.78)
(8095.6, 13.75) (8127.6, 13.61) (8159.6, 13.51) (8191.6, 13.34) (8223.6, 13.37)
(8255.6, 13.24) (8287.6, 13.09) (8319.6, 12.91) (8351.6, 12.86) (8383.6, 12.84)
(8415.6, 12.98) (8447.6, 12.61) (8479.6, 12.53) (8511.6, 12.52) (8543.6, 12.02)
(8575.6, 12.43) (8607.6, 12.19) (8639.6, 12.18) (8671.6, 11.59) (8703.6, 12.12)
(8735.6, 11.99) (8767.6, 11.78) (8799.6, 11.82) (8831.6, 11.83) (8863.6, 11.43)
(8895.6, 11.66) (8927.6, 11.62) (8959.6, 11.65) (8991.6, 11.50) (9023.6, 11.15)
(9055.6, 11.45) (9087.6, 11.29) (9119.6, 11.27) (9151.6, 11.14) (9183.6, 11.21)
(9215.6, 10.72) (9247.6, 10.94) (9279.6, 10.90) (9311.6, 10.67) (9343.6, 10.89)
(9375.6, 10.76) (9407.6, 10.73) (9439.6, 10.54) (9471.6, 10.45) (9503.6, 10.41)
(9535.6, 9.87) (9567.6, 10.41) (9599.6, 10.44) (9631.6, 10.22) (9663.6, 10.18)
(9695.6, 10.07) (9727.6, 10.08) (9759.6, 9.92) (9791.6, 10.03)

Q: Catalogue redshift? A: 0.00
